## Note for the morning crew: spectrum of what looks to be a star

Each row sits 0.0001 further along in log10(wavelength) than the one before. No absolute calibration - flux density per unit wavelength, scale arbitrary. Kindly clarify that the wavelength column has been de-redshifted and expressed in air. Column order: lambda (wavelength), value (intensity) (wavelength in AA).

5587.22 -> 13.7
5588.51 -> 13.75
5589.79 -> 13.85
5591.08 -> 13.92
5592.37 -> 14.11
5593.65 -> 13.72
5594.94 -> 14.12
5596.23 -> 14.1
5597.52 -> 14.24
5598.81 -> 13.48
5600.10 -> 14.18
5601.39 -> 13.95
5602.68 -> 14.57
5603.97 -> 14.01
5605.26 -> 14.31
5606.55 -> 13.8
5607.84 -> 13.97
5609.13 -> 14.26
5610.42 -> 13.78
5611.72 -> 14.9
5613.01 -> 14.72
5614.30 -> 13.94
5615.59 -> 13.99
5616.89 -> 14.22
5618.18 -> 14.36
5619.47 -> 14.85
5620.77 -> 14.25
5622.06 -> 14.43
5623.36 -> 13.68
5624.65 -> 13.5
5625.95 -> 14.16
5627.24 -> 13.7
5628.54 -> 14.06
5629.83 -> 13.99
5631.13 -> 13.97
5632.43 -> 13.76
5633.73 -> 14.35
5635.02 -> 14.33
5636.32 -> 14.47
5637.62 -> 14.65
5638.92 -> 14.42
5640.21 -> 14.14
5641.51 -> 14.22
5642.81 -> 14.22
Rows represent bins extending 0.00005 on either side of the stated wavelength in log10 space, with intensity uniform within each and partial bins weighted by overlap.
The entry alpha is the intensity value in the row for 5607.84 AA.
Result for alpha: 13.97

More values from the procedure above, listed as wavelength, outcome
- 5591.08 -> 13.92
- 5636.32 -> 14.47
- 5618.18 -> 14.36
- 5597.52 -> 14.24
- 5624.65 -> 13.5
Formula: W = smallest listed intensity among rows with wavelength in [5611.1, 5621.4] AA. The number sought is 13.94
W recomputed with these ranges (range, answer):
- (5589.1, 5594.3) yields 13.72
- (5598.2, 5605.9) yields 13.48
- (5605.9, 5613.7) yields 13.78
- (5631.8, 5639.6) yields 13.76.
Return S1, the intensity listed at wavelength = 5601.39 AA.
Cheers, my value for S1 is 13.95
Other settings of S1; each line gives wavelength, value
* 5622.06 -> 14.43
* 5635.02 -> 14.33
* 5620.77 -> 14.25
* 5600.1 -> 14.18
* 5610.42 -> 13.78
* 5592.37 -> 14.11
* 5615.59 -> 13.99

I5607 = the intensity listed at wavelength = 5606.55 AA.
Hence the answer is 13.8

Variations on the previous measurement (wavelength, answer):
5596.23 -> 14.1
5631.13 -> 13.97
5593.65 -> 13.72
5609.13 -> 14.26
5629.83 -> 13.99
